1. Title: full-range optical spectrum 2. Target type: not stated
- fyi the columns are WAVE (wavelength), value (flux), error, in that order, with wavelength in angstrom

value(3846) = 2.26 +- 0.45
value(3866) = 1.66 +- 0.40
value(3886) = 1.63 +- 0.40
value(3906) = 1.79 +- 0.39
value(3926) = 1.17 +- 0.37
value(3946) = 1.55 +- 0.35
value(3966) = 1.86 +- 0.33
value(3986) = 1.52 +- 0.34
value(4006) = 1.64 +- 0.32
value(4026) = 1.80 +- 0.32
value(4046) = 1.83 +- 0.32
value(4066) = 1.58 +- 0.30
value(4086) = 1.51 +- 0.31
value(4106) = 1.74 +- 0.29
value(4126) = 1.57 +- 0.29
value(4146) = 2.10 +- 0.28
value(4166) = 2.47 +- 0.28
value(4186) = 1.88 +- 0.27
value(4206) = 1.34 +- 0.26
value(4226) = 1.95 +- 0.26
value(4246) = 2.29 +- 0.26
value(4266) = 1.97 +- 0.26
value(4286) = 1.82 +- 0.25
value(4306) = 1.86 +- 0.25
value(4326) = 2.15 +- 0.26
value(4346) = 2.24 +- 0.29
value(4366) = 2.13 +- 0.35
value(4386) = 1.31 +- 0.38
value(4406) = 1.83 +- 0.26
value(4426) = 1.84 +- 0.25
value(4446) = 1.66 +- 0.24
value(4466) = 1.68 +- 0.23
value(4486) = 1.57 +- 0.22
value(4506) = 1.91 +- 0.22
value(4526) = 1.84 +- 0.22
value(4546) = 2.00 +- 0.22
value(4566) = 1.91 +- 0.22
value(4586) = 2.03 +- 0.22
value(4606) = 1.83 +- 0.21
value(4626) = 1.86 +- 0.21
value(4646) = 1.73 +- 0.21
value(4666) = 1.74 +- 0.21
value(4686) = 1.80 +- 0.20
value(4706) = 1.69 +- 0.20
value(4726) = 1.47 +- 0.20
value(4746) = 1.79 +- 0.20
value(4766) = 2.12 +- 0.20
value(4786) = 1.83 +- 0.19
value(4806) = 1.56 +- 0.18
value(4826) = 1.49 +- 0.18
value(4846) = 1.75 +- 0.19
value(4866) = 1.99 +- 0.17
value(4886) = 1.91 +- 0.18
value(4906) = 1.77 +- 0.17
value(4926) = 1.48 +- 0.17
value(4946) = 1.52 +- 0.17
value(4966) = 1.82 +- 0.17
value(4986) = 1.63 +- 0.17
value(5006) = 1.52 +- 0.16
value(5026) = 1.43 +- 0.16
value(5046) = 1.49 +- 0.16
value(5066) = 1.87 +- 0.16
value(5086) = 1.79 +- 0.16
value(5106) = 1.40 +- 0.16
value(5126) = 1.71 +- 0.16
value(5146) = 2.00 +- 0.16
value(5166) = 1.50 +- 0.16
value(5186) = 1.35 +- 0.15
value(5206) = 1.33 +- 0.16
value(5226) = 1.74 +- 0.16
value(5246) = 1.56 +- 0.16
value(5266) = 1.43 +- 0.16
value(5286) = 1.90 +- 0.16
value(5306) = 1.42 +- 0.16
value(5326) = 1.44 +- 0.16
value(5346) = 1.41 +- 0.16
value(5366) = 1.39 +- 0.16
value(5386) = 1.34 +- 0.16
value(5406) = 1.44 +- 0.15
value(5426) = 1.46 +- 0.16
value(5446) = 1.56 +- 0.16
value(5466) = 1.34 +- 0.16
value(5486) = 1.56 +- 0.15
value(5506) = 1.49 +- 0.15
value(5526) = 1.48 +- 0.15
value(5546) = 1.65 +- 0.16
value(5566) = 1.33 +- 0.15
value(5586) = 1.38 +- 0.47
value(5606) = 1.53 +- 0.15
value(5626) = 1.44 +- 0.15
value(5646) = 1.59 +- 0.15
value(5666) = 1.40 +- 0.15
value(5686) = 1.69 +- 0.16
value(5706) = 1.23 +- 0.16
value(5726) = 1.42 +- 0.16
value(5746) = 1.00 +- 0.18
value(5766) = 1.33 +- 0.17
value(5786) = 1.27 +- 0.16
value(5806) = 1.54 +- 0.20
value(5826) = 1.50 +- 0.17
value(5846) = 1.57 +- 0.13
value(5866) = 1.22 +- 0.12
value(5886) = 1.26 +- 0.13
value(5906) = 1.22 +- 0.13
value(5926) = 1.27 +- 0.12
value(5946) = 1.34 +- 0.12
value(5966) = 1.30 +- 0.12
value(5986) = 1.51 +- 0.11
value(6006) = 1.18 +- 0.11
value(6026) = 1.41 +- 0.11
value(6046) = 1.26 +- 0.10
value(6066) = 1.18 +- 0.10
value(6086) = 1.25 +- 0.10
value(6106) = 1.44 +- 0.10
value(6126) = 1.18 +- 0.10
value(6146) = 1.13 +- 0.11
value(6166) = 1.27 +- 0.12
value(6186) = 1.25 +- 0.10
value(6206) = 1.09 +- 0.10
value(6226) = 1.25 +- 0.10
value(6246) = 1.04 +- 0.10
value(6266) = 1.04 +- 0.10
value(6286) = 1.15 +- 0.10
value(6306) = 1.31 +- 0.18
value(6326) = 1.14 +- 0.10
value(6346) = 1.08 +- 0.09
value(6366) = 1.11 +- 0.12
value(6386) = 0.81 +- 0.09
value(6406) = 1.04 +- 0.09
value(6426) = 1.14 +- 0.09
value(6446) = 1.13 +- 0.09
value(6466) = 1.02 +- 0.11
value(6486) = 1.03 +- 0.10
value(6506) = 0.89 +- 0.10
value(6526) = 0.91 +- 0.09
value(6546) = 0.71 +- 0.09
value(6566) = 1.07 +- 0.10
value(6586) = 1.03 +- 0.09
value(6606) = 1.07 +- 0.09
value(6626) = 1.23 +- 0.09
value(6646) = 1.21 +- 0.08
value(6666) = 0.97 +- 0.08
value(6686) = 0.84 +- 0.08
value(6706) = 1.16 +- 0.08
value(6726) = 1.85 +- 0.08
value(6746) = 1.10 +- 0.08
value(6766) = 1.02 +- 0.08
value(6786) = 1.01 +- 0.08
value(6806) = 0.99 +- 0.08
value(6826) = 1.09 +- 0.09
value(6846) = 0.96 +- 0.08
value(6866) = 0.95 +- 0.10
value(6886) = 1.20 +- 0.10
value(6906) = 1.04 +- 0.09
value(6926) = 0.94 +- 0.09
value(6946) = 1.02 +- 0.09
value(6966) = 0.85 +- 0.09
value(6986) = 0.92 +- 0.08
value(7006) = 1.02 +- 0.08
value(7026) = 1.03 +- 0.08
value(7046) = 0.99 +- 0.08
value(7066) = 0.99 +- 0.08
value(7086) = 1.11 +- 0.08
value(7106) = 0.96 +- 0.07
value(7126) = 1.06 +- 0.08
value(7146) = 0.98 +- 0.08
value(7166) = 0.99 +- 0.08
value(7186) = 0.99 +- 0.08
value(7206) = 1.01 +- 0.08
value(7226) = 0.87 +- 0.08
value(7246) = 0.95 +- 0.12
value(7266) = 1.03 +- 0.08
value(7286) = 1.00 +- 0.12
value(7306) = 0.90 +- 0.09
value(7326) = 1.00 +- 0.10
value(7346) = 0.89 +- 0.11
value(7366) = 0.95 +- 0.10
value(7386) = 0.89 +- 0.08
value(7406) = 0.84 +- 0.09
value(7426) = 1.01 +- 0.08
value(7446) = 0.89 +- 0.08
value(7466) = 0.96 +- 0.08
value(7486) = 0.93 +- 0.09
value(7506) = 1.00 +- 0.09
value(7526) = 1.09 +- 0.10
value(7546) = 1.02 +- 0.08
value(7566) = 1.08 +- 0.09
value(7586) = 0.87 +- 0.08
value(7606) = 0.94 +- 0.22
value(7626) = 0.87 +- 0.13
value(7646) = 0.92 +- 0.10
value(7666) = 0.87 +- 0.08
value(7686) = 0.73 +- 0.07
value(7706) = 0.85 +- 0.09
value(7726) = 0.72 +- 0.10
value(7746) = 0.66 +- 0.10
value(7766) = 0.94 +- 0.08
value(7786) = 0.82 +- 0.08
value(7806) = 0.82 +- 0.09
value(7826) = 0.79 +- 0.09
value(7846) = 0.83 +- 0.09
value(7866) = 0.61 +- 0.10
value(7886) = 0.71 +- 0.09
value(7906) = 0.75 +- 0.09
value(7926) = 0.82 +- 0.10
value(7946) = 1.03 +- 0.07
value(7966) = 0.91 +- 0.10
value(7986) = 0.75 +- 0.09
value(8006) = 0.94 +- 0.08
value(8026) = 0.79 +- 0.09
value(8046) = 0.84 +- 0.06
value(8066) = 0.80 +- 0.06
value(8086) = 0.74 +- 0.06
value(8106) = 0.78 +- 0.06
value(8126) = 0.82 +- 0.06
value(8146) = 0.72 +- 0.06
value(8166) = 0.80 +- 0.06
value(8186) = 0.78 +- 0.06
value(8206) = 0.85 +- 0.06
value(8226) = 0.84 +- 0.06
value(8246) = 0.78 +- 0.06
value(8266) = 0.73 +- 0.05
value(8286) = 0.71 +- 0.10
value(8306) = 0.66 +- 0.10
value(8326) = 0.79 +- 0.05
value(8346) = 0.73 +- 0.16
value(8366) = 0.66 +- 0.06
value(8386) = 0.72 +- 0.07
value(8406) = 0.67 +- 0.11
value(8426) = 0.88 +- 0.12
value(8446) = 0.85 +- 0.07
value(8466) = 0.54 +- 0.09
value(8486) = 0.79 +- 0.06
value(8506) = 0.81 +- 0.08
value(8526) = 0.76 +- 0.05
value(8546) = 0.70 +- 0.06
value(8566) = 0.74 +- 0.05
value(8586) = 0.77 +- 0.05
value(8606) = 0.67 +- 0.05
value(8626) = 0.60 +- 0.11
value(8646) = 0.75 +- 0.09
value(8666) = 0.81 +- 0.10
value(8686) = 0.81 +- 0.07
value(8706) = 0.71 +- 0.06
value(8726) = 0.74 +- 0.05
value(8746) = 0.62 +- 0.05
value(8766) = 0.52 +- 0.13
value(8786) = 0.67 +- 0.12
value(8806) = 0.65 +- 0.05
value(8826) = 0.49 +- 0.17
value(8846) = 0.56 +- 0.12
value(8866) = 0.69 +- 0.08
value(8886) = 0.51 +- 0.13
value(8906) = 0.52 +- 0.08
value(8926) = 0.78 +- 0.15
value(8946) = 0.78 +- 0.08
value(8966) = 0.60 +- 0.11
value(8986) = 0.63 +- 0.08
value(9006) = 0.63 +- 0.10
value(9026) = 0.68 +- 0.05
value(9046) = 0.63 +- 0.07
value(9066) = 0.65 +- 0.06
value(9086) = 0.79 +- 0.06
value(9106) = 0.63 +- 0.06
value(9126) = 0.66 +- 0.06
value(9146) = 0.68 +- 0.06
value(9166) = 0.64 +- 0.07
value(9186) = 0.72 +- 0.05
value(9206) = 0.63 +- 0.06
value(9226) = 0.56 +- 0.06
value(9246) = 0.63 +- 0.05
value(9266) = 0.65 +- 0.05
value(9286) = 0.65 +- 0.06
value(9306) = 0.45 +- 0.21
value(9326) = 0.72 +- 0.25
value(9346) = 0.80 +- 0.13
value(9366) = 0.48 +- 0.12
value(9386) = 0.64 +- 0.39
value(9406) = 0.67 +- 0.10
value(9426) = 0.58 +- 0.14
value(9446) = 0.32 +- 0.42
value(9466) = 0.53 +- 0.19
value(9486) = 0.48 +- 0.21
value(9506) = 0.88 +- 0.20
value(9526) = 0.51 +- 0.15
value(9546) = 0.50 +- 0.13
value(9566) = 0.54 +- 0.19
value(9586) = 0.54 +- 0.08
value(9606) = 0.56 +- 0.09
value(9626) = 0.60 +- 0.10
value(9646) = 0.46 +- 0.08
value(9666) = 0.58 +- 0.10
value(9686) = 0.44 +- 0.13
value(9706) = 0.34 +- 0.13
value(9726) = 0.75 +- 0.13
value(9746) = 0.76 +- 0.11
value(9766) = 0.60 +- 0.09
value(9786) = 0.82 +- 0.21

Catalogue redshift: 0.03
